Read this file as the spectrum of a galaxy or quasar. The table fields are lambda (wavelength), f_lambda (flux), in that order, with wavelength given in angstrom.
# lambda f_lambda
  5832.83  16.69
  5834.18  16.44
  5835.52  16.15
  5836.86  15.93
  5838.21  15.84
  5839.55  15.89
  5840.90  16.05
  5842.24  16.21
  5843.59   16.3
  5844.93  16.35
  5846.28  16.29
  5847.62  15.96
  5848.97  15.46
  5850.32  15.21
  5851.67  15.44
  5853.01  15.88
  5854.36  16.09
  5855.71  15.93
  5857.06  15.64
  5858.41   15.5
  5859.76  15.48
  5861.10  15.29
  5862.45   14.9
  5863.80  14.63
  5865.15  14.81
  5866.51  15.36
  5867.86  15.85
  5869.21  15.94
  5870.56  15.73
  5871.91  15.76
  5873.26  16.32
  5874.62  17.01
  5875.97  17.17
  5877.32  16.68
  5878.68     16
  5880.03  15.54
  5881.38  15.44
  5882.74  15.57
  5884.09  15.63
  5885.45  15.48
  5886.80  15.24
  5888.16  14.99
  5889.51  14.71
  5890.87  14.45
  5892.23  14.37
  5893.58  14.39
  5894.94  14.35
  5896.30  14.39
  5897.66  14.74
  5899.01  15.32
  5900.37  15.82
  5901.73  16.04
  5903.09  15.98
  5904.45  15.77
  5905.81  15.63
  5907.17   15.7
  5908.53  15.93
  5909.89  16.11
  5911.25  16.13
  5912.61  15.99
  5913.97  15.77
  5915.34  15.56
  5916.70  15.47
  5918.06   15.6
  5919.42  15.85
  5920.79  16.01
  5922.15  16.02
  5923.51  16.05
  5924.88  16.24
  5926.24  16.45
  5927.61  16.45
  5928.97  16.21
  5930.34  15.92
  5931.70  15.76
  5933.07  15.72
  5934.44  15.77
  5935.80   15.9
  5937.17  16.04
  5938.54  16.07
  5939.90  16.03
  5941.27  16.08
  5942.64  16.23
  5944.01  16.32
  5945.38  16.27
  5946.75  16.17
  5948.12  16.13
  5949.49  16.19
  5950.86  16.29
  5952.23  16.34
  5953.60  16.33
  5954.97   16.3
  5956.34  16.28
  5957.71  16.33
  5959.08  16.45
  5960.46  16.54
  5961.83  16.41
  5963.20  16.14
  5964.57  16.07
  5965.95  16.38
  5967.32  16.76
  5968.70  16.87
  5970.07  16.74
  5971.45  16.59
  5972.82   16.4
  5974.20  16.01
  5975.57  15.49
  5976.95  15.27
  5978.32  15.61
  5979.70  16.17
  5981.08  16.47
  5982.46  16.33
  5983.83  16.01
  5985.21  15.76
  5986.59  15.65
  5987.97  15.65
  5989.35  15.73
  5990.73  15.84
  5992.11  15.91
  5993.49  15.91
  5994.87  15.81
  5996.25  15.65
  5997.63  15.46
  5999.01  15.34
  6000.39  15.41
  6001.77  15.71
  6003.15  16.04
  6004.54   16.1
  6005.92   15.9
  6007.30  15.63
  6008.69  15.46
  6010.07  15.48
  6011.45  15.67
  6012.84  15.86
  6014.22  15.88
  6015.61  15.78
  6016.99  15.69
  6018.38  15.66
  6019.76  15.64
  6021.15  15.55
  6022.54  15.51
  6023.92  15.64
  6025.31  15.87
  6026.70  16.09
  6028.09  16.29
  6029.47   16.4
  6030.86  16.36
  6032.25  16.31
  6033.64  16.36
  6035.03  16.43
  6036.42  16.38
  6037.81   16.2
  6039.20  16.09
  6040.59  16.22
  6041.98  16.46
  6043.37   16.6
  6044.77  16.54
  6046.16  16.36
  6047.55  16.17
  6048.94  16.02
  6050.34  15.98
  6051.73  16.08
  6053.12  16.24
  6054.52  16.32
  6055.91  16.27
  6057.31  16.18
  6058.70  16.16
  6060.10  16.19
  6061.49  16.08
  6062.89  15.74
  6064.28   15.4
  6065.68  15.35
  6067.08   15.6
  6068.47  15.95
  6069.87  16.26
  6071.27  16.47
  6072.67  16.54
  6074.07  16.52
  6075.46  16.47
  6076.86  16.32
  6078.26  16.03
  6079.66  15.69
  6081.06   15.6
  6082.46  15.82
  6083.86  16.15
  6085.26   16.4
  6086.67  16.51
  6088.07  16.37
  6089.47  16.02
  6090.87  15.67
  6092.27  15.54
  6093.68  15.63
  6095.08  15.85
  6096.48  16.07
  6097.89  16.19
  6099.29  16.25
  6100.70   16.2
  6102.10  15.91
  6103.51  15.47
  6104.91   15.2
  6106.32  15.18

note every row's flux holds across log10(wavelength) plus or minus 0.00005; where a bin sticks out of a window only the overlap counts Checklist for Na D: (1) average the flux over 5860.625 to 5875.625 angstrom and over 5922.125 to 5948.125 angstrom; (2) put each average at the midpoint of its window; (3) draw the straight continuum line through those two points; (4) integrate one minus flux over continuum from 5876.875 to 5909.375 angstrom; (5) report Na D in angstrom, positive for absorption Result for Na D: 1.0 angstrom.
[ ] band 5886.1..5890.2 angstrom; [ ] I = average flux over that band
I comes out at 15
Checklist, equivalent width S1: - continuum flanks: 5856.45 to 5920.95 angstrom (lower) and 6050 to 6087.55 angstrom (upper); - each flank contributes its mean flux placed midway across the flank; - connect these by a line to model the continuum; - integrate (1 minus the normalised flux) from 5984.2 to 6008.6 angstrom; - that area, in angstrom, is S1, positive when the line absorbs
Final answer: 0.2 angstrom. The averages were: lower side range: 15.5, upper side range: 16.1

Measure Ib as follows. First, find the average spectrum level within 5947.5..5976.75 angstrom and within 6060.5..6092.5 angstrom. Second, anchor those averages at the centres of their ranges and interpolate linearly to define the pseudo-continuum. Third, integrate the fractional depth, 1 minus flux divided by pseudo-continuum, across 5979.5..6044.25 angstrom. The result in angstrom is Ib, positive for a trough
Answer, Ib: 1.1 angstrom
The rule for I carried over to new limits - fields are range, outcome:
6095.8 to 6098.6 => 16.1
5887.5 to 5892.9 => 14.6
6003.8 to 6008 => 15.8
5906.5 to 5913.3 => 16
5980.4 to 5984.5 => 16.3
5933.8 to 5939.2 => 15.9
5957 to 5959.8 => 16.4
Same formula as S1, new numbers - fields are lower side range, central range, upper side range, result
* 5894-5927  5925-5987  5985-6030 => -1.78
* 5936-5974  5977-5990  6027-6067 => 0.30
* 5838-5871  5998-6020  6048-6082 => 0.36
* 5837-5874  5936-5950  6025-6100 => -0.23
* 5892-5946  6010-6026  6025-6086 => 0.36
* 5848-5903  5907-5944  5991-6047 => -0.81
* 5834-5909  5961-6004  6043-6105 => -0.35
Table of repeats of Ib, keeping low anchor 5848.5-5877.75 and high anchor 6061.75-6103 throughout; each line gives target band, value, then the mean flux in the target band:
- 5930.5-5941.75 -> -0.1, 15.9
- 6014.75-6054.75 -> -0.4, 16.1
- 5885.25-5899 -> 0.9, 14.7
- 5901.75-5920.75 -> 0.0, 15.8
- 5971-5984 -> -0.1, 16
